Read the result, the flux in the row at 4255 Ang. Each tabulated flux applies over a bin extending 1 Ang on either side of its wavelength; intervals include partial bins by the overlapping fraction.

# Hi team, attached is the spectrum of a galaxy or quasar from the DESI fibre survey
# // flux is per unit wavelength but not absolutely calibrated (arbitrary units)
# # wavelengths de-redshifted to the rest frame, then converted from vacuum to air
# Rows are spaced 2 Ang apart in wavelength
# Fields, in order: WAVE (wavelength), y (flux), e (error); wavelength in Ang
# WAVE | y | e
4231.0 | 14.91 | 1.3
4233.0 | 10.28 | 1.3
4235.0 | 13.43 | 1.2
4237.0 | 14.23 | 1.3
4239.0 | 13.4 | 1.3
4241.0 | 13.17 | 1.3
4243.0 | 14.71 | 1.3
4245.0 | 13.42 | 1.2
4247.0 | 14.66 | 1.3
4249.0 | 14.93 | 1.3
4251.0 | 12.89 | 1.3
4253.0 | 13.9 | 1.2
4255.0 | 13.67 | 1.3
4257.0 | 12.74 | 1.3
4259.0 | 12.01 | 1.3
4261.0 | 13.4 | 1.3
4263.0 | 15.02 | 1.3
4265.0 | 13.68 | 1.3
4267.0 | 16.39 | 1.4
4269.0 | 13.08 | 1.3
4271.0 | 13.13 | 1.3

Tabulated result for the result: 13.67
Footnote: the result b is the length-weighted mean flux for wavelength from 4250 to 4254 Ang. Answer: 13.4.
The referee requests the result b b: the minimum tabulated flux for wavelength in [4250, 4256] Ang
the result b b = 12.89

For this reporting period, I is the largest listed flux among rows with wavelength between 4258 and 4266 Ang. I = 15.02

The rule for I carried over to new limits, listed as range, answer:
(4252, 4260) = 13.9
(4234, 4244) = 14.71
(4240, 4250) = 14.93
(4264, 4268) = 16.39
